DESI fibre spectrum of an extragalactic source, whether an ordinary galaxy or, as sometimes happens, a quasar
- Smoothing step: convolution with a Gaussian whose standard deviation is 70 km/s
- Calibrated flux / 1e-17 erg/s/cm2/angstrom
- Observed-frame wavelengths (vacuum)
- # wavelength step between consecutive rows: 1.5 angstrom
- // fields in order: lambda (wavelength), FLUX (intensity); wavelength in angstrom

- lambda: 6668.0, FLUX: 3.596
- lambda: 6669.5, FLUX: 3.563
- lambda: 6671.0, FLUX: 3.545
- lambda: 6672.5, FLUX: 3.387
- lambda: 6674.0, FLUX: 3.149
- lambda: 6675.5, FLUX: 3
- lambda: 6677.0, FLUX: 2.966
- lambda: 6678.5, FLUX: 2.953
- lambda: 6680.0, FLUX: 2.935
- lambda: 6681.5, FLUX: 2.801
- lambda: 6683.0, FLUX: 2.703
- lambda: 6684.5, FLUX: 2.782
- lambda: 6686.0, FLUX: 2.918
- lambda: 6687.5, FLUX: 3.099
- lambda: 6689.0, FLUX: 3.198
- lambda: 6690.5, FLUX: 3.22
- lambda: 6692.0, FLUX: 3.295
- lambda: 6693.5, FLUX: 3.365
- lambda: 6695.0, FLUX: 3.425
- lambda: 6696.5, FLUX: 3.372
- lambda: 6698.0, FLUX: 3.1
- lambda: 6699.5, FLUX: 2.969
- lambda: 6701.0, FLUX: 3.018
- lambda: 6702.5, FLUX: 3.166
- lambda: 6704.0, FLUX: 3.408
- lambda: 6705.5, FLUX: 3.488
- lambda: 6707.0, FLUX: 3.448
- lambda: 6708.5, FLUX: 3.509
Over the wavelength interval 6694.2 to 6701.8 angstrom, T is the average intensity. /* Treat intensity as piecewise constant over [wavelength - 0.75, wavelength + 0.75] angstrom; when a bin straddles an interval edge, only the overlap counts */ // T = 3.18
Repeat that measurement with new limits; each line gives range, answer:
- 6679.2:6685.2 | 2.81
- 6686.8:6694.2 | 3.24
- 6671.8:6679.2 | 3.09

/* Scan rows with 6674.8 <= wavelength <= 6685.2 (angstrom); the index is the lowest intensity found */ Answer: 2.703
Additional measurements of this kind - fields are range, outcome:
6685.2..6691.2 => 2.918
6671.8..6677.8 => 2.966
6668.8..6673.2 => 3.387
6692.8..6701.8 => 2.969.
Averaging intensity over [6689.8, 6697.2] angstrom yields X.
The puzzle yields 3.34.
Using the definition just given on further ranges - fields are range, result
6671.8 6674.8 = 3.26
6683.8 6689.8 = 3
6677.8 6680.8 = 2.94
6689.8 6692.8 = 3.26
